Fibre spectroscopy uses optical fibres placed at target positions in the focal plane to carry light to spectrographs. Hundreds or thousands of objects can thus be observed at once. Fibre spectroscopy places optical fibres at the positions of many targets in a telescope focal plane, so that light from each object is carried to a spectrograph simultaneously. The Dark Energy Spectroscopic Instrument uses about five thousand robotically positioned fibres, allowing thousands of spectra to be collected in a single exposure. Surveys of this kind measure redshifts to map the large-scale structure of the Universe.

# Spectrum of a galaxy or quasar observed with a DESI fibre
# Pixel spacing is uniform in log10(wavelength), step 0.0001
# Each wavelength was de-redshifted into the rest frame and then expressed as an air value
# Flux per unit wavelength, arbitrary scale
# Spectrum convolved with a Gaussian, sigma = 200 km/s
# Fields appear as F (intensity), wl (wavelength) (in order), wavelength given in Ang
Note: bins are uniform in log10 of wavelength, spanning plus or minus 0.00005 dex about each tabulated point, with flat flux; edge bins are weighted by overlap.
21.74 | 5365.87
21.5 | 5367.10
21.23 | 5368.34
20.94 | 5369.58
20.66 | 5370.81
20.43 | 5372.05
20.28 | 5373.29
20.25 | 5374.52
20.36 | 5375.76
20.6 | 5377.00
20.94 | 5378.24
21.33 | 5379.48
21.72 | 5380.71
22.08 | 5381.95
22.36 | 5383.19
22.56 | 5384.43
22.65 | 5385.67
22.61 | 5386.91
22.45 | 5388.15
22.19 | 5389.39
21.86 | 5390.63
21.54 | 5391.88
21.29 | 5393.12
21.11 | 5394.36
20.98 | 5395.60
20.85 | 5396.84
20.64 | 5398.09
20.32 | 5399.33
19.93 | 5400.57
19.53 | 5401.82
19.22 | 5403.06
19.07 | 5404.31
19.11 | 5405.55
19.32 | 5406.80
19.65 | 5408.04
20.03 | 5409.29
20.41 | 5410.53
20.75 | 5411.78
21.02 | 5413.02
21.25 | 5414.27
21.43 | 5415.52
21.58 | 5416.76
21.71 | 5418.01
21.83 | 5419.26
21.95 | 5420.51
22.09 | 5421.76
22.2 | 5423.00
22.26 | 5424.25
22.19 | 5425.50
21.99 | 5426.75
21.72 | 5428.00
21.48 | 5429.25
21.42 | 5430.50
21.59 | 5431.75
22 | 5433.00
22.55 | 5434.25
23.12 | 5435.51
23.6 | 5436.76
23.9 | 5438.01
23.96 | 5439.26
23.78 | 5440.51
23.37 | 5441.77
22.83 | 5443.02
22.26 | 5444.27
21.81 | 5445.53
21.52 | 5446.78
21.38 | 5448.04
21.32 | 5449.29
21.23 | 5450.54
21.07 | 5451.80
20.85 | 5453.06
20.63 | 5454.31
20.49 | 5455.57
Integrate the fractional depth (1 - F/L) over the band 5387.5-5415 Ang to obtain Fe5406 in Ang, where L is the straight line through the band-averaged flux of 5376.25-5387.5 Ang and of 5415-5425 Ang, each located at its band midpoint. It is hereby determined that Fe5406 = 1.6 Ang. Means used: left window 21.9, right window 21.9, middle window 20.6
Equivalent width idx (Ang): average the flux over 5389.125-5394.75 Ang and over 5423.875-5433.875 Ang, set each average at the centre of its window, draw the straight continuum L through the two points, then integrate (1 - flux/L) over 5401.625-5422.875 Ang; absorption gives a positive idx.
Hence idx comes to 1.05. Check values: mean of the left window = 21.6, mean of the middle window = 20.7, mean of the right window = 21.8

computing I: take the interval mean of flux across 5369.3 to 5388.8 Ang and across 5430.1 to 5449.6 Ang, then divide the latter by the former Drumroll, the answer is 1.05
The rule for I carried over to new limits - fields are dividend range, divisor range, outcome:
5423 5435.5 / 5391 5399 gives 1.04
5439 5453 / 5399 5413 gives 1.12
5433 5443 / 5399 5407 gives 1.20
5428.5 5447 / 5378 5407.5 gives 1.07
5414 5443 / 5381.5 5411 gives 1.07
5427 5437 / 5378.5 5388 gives 1.00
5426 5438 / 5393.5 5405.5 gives 1.10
